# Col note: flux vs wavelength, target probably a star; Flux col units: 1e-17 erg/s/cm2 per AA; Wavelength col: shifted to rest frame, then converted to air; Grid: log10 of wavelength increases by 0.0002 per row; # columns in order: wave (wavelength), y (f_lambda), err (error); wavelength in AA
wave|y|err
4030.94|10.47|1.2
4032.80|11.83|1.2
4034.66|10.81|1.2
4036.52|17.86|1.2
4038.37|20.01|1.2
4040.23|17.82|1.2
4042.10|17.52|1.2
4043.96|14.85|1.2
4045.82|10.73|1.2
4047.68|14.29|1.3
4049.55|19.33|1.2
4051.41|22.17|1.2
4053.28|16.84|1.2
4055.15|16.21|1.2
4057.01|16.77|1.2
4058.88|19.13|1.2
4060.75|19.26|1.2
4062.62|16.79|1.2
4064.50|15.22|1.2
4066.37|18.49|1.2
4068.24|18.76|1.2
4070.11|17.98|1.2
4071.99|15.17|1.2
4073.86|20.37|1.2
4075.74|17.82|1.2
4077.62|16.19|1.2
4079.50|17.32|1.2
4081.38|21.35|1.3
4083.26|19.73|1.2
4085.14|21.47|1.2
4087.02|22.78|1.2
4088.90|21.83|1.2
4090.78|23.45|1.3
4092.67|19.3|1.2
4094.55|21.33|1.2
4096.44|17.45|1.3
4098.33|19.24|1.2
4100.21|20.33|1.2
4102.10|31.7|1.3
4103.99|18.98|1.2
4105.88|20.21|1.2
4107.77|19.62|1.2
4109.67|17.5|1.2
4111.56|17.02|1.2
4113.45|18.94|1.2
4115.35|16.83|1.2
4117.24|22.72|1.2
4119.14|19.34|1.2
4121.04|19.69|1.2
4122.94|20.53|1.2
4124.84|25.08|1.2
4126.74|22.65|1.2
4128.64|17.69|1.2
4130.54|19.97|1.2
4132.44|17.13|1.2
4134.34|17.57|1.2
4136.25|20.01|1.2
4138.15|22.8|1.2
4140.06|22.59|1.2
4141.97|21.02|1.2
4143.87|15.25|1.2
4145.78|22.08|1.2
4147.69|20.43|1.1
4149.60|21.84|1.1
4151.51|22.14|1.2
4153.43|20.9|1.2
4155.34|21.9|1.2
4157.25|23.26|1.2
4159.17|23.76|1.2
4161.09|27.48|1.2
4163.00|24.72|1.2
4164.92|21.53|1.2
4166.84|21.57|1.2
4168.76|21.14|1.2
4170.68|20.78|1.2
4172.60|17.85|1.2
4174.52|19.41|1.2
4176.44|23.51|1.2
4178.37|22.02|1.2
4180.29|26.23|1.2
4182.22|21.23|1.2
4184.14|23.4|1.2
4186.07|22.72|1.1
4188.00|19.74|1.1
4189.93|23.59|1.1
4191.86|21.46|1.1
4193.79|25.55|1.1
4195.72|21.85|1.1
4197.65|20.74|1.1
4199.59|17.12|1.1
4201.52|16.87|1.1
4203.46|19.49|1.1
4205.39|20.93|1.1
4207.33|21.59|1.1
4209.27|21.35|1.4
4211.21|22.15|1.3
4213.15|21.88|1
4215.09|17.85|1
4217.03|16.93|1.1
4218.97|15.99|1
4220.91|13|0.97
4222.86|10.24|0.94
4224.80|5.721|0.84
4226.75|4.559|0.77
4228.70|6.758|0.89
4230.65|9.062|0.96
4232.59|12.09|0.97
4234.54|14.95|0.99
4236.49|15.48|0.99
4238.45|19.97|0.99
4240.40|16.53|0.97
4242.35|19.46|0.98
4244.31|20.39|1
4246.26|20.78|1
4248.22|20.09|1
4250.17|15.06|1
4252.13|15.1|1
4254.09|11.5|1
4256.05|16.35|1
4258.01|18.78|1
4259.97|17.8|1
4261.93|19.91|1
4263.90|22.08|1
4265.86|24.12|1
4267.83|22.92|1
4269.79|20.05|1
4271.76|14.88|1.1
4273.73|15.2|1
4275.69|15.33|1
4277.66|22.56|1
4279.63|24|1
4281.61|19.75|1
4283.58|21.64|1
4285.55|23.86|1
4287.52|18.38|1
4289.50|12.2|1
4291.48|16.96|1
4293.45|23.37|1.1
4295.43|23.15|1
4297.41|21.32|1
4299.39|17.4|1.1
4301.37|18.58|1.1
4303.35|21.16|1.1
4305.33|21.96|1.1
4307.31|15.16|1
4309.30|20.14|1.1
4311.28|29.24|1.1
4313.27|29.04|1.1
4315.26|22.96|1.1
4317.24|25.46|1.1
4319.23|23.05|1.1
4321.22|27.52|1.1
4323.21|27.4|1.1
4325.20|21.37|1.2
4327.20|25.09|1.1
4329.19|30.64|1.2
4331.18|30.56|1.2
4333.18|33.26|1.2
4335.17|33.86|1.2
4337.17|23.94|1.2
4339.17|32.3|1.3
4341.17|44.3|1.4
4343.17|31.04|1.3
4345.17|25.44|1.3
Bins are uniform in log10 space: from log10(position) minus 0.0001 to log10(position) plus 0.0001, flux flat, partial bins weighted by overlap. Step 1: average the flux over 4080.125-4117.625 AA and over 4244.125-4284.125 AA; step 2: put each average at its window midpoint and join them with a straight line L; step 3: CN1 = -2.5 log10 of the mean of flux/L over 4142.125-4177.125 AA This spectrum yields -0.088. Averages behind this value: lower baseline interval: 20.5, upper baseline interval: 18.9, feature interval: 21.6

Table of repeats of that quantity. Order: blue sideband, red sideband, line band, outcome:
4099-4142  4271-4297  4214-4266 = 0.26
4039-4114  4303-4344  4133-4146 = 0.05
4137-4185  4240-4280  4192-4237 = 0.24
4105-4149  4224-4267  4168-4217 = -0.20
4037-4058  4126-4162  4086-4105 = -0.14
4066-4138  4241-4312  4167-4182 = -0.10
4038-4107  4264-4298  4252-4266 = 0.11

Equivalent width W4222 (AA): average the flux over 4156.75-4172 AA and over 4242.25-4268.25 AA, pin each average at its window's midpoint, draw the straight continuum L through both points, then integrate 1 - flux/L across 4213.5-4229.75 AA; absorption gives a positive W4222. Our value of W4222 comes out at 6.9 AA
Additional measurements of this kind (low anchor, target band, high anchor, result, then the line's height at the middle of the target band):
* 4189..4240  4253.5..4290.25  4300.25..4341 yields 4.42 AA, 21.8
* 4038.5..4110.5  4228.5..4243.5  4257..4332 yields 4.44 AA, 20.9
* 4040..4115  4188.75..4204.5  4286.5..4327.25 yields -0.33 AA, 20.4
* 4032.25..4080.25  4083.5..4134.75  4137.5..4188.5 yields -2.76 AA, 19.4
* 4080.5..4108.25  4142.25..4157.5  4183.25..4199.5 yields 0.61 AA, 21.7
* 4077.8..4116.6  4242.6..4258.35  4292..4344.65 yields 4.45 AA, 24.1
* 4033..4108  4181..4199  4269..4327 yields -2.01 AA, 20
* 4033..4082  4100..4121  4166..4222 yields -2.02 AA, 18.5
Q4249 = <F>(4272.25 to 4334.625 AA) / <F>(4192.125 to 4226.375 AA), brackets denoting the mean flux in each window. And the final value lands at 1.25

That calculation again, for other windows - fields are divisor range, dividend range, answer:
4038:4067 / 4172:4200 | 1.28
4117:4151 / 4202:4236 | 0.73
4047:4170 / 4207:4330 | 0.95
